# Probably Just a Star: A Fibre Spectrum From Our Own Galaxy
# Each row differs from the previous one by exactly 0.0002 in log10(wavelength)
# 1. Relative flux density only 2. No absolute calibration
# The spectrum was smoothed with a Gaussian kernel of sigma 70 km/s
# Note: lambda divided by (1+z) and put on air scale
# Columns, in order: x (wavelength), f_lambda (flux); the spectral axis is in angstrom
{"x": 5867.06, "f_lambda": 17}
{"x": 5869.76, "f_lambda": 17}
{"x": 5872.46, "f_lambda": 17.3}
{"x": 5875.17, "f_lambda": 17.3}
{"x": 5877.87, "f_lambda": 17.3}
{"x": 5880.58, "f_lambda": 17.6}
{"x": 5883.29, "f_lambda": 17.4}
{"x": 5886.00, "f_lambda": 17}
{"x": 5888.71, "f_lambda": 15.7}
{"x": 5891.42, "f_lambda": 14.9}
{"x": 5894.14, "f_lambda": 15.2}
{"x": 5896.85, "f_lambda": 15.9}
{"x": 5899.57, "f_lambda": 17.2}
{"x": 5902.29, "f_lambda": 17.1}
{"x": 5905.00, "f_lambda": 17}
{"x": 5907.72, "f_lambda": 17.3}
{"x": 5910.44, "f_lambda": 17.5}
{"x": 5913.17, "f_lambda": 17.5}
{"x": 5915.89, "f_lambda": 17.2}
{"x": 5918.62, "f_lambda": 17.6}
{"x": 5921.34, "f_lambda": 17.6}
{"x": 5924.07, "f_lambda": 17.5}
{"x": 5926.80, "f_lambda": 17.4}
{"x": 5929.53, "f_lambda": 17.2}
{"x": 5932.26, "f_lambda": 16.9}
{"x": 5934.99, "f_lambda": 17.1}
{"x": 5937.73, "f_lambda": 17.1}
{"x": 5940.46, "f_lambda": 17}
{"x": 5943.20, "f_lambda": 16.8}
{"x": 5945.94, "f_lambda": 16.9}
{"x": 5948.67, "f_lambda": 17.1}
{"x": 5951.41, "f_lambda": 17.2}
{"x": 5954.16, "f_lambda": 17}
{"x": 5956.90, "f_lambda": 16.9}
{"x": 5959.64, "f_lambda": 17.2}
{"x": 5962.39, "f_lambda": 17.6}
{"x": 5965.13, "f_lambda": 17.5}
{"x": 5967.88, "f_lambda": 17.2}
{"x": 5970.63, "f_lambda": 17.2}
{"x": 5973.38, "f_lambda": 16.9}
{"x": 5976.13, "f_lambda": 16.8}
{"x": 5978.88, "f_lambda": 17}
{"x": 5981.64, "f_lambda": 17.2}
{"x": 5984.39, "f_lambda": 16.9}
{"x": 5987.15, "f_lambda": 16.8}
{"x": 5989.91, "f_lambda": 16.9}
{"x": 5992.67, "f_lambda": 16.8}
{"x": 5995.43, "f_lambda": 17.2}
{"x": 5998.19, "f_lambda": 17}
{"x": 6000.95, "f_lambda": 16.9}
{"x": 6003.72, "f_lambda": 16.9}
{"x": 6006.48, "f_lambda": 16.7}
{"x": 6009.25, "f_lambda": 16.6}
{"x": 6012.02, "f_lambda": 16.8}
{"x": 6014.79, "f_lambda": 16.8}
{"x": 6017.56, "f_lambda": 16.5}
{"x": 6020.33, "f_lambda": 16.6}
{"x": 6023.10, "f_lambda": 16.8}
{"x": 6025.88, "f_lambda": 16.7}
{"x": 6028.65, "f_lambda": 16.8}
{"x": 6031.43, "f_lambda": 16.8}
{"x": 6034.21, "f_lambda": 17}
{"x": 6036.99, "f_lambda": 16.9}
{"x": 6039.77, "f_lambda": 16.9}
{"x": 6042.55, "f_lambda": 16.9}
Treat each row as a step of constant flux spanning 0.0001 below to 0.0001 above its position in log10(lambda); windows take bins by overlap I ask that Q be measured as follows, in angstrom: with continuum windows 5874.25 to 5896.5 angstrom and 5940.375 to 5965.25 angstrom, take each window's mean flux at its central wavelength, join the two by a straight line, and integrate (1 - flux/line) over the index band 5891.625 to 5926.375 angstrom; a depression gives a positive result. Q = -0.6 angstrom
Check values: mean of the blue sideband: 16.5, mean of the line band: 17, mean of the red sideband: 17.1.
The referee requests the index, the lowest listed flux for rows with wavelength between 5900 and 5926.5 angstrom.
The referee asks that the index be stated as 17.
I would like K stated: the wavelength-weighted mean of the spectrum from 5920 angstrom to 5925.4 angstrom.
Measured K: 17.5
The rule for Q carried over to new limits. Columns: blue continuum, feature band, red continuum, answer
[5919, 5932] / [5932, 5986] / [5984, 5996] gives 0.18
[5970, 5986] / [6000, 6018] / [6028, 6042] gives 0.19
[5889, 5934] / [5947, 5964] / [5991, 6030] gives -0.31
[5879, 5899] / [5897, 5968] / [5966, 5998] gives -2.46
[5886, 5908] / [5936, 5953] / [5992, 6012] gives -0.48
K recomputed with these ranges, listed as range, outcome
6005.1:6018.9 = 16.7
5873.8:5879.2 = 17.3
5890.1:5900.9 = 15.8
